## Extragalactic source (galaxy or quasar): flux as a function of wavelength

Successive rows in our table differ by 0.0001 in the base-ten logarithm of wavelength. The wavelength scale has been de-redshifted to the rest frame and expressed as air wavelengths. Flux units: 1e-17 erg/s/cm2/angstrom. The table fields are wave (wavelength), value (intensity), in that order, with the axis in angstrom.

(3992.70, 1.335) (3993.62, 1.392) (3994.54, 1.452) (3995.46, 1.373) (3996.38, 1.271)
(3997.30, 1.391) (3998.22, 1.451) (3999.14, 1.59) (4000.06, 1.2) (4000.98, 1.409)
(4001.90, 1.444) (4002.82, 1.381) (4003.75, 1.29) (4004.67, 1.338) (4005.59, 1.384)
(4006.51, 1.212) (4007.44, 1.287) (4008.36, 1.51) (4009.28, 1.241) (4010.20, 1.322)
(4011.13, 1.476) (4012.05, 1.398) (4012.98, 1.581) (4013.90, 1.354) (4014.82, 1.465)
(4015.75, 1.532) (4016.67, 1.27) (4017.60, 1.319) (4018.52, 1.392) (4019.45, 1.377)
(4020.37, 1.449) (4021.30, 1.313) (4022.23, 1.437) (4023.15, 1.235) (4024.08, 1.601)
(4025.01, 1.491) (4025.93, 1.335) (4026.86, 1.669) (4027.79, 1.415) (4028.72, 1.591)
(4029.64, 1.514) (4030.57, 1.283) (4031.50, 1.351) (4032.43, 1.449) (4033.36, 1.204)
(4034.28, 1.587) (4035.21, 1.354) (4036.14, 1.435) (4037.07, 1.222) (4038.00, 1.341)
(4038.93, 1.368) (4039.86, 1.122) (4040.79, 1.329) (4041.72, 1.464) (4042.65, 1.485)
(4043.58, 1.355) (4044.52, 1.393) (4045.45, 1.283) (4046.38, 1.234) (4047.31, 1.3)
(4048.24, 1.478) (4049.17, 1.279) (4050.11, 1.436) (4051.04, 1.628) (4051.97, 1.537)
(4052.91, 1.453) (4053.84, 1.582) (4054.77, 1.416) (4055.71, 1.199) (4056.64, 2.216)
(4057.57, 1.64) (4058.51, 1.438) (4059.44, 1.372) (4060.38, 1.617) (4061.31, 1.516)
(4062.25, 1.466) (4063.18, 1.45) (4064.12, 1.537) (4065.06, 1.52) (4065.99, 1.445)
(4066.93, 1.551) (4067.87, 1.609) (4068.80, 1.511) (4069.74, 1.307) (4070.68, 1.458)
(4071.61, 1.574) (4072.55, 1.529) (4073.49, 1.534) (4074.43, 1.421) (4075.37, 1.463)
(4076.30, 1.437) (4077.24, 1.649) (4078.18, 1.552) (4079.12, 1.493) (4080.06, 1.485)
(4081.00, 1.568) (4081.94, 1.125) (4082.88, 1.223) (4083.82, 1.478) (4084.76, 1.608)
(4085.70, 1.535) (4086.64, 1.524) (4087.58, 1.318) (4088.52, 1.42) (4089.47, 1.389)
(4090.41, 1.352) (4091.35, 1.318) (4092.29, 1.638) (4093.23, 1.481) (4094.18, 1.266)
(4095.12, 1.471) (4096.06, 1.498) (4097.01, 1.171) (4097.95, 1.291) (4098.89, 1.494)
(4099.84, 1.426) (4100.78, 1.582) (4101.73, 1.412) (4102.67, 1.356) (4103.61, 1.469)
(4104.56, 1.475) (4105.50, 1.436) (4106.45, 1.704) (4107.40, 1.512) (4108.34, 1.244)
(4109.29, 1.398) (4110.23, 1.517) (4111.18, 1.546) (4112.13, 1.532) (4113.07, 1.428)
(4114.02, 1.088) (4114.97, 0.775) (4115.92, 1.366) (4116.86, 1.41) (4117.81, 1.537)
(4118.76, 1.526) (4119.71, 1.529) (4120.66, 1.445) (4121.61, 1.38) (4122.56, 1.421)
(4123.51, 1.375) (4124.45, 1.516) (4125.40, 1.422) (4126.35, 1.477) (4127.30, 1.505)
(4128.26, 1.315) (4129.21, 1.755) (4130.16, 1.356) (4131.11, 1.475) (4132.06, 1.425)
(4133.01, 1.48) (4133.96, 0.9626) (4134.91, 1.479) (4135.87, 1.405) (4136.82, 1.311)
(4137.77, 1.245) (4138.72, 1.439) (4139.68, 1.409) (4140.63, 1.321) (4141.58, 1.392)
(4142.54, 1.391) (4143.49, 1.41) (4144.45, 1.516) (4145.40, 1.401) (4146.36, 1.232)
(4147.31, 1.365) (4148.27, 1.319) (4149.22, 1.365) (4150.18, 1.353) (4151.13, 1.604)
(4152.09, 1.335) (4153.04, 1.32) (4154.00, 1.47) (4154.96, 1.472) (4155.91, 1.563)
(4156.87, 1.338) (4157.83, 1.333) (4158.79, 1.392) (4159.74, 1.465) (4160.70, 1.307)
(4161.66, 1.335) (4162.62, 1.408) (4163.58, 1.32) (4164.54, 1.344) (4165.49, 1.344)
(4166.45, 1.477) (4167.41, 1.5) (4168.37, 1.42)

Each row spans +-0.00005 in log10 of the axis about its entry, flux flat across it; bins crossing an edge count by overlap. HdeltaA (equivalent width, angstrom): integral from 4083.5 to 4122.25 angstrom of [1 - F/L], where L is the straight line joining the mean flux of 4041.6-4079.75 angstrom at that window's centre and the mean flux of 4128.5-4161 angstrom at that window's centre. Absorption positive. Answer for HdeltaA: 0.4 angstrom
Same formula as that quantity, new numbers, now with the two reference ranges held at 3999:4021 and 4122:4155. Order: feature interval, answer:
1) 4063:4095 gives -1.67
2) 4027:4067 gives -1.53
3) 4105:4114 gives -0.41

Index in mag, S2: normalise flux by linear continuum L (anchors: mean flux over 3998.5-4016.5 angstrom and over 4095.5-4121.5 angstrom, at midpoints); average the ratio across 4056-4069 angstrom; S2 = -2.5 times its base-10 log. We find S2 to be -0.12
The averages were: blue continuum 1.39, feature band 1.56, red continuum 1.41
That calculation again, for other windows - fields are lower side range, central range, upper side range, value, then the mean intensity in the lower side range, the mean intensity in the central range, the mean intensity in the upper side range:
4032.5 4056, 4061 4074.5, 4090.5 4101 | -0.074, 1.38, 1.5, 1.42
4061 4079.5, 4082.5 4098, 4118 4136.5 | 0.047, 1.5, 1.41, 1.43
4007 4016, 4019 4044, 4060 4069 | 0.042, 1.41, 1.4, 1.52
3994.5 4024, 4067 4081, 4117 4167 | -0.084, 1.38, 1.51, 1.41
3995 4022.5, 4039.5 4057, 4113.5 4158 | -0.034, 1.38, 1.43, 1.39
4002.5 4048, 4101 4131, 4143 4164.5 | -0.031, 1.38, 1.43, 1.39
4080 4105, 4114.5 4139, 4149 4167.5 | 0.010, 1.42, 1.4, 1.4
